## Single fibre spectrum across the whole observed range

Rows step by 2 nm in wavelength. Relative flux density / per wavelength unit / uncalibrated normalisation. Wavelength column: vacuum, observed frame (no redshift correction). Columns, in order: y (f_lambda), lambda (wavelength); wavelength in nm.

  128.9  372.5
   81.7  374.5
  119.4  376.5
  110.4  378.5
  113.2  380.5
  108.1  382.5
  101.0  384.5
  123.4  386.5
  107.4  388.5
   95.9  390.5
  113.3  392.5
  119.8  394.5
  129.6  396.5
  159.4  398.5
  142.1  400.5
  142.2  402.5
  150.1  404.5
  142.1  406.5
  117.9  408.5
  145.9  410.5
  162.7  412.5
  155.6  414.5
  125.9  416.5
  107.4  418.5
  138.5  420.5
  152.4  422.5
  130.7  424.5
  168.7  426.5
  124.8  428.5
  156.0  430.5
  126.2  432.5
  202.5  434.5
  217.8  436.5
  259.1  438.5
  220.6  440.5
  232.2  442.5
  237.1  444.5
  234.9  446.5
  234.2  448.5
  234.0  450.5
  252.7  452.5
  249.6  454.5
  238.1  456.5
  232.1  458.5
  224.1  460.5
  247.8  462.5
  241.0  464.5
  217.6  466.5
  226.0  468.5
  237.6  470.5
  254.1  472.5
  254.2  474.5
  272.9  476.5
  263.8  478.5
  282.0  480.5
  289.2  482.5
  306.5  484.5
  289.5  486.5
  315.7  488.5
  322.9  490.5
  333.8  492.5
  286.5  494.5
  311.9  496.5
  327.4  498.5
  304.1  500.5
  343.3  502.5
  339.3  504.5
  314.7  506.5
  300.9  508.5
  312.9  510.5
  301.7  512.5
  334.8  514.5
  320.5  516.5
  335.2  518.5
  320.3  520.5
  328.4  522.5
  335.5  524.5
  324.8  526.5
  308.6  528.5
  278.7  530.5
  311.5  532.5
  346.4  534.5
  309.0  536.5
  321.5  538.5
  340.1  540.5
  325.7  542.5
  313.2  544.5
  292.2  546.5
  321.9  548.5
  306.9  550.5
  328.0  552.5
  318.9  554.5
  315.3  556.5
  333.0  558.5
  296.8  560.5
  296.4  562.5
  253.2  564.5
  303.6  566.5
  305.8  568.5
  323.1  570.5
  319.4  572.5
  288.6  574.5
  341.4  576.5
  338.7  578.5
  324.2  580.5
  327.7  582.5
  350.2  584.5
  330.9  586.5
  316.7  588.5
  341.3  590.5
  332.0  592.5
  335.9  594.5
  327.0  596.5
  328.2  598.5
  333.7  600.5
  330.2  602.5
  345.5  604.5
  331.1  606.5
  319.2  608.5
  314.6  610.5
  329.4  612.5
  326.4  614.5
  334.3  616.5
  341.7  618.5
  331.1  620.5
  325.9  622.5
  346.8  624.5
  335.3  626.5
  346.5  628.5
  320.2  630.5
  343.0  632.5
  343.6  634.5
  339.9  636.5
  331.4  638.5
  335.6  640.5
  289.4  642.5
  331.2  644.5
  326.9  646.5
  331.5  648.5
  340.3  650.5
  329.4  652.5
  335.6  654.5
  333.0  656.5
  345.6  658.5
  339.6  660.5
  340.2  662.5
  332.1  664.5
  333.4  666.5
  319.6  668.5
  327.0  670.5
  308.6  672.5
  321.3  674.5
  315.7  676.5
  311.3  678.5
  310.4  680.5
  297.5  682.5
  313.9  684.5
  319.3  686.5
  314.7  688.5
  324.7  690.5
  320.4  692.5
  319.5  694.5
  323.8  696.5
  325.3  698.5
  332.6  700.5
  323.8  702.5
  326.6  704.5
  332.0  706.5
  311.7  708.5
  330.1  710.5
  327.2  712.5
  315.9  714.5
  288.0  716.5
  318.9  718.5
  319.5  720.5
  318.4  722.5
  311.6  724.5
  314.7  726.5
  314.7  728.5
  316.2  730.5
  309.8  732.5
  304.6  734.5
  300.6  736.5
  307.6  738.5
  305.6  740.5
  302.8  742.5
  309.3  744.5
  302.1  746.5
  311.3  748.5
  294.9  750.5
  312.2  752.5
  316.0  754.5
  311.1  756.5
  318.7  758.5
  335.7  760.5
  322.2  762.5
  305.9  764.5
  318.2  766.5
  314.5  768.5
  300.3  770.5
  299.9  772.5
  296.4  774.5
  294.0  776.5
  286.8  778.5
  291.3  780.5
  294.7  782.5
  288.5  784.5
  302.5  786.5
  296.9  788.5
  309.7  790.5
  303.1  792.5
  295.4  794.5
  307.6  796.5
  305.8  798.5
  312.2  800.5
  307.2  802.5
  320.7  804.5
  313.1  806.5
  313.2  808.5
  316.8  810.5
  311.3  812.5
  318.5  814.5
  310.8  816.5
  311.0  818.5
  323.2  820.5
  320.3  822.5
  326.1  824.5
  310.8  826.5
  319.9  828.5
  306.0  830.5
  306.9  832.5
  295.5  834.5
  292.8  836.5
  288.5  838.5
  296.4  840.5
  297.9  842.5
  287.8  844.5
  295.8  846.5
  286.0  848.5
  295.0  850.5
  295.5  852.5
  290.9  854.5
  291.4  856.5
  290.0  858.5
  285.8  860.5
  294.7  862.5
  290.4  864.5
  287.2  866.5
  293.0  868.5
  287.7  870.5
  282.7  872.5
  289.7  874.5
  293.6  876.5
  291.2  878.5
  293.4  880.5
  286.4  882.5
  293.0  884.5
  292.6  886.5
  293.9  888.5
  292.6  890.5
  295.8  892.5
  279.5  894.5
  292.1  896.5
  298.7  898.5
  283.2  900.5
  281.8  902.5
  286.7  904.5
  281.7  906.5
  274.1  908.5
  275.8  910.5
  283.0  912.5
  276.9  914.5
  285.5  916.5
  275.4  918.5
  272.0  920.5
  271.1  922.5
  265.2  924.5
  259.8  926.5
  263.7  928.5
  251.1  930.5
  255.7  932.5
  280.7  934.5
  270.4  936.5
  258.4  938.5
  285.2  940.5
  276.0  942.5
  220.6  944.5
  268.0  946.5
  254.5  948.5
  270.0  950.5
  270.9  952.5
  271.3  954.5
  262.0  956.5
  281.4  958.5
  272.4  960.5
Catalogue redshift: 0.090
